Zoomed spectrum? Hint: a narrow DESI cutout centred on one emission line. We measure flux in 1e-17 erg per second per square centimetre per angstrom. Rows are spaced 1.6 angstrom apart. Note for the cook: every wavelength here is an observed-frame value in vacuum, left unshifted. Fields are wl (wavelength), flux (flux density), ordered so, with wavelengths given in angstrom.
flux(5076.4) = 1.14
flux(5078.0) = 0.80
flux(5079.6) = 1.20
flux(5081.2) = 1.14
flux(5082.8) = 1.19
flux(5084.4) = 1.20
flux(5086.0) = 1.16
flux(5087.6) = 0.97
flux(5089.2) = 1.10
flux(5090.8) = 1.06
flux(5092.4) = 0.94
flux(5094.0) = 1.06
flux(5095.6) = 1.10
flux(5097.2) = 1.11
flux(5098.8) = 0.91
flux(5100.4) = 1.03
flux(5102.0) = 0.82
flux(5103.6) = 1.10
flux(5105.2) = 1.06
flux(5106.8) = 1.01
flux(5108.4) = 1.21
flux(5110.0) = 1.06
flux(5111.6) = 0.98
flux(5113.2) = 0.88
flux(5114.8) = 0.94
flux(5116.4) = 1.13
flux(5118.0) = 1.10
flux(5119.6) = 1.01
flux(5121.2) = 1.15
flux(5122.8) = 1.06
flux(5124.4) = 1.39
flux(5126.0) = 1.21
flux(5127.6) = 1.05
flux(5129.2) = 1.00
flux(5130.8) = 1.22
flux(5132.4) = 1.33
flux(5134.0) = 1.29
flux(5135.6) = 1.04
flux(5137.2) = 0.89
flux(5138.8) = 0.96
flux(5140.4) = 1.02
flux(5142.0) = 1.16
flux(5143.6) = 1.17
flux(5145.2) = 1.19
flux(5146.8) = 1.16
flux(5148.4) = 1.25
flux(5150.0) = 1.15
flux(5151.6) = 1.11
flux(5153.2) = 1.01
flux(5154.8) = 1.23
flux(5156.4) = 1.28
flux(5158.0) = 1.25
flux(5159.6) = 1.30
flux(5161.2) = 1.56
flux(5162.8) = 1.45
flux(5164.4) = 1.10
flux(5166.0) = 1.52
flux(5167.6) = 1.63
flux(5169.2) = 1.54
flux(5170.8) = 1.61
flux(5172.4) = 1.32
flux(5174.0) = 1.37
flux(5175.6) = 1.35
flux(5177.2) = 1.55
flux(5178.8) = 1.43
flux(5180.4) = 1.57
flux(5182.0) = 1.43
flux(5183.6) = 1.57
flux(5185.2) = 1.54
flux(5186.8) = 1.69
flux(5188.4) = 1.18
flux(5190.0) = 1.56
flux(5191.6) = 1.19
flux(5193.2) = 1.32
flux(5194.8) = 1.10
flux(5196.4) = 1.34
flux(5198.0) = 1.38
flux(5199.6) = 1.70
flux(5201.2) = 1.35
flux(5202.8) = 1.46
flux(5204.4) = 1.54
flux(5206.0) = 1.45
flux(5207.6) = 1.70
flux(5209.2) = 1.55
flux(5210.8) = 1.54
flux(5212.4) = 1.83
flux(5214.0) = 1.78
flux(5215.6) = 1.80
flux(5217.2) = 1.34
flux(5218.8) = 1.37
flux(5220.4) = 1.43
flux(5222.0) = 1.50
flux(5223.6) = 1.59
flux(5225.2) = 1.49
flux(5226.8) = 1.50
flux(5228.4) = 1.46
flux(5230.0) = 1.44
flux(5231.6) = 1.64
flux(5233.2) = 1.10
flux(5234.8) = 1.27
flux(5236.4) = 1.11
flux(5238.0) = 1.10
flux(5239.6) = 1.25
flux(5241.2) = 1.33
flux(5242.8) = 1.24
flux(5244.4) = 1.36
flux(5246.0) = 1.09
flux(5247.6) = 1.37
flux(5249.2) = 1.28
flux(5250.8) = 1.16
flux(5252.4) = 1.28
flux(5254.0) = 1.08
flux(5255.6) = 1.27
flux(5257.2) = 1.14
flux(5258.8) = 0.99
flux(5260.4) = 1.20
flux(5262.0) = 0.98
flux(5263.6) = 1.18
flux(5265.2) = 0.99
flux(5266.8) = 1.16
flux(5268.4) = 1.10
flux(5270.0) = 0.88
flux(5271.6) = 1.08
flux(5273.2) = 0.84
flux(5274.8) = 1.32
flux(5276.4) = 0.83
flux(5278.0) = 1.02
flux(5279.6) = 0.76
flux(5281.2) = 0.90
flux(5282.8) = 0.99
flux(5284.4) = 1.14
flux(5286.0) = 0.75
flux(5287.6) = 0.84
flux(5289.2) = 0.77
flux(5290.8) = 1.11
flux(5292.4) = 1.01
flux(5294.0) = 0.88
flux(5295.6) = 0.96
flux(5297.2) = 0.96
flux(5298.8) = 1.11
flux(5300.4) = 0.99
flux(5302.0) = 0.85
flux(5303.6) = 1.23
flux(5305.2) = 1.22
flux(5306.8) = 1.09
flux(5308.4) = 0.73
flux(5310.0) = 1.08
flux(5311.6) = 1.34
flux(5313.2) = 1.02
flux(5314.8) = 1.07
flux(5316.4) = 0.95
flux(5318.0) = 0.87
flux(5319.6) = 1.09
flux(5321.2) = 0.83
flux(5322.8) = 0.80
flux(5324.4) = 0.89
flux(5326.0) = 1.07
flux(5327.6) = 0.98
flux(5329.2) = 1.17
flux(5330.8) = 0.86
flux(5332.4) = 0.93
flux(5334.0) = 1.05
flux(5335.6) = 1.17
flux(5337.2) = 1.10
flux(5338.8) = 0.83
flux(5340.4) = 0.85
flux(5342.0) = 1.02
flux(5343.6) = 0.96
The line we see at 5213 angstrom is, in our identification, C III] 1909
